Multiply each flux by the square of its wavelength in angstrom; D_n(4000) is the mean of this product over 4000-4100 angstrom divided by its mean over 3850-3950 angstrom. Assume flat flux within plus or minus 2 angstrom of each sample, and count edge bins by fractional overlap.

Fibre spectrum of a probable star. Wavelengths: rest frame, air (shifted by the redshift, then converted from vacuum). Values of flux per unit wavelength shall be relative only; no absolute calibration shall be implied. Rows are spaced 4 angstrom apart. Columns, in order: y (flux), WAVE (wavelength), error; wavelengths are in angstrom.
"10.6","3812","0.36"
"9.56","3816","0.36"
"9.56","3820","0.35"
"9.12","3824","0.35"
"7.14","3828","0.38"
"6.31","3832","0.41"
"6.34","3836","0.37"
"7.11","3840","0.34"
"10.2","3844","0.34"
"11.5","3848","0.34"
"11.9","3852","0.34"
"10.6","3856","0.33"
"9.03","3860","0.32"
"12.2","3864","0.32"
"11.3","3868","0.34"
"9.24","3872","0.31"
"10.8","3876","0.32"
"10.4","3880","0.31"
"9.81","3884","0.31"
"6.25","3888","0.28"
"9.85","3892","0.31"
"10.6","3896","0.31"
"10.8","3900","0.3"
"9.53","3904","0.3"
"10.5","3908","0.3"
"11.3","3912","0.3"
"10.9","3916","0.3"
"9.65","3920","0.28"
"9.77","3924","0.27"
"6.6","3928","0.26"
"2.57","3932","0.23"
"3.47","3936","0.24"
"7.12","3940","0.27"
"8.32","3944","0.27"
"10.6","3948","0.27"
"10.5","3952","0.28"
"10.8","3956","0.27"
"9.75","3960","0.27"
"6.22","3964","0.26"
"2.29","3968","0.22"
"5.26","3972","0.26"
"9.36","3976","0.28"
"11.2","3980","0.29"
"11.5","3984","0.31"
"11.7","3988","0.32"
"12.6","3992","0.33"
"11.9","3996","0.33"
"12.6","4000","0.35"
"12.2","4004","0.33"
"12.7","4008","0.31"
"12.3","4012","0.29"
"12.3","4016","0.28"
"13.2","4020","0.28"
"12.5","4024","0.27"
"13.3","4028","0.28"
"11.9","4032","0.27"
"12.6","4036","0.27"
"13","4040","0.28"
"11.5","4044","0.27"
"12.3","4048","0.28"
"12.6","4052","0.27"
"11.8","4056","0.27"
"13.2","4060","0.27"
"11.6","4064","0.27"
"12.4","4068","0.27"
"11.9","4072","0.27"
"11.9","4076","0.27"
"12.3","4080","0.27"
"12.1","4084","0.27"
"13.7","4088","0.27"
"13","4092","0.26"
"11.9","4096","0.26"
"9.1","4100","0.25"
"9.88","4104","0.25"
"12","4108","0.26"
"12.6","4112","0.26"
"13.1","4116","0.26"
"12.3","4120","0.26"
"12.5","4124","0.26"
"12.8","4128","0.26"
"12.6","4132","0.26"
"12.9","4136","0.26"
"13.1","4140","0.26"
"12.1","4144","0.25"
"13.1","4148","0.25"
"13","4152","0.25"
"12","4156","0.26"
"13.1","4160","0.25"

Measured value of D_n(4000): 1.43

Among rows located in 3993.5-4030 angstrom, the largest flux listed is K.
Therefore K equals 13.3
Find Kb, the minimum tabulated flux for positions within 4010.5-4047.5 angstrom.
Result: 11.5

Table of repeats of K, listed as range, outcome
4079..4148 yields 13.7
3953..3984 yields 11.5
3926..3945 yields 8.32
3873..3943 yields 11.3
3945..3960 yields 10.8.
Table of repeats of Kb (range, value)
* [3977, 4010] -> 11.2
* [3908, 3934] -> 2.57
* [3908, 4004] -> 2.29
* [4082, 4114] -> 9.1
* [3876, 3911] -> 6.25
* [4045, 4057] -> 11.8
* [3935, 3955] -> 3.47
